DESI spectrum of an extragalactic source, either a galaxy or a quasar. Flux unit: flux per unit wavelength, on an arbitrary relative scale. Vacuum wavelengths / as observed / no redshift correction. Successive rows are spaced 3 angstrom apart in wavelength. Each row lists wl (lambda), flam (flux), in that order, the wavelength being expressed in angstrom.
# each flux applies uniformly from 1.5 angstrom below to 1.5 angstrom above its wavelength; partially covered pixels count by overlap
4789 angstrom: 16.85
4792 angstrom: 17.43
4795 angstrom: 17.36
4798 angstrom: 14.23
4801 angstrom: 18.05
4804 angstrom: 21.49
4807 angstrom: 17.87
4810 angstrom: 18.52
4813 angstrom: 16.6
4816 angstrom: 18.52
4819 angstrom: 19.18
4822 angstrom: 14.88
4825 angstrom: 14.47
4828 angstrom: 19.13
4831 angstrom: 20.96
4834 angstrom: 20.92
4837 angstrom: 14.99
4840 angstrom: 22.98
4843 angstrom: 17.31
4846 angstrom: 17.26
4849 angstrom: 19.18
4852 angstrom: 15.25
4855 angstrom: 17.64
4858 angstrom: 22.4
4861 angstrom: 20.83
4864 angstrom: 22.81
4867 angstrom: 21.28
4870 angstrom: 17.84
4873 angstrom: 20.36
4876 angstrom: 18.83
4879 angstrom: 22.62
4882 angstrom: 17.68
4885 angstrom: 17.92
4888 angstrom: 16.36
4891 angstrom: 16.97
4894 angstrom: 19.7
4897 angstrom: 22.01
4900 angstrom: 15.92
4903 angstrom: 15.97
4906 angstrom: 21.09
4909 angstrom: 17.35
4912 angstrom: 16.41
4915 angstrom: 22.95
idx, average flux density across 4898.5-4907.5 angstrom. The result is 17.7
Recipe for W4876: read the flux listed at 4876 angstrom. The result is 18.83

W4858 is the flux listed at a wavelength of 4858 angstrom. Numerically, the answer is 22.4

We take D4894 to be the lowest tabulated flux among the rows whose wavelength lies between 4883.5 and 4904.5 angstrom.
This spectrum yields 15.92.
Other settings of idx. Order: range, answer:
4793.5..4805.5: 17.8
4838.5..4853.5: 18.4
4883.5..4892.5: 17.1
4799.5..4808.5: 19.1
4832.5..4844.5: 19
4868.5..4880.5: 19.9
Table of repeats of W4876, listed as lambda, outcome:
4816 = 18.52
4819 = 19.18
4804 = 21.49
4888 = 16.36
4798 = 14.23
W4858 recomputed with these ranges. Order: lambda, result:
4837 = 14.99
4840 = 22.98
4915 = 22.95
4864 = 22.81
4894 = 19.7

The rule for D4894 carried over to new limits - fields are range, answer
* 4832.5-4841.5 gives 14.99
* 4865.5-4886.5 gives 17.68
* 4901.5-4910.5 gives 15.97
